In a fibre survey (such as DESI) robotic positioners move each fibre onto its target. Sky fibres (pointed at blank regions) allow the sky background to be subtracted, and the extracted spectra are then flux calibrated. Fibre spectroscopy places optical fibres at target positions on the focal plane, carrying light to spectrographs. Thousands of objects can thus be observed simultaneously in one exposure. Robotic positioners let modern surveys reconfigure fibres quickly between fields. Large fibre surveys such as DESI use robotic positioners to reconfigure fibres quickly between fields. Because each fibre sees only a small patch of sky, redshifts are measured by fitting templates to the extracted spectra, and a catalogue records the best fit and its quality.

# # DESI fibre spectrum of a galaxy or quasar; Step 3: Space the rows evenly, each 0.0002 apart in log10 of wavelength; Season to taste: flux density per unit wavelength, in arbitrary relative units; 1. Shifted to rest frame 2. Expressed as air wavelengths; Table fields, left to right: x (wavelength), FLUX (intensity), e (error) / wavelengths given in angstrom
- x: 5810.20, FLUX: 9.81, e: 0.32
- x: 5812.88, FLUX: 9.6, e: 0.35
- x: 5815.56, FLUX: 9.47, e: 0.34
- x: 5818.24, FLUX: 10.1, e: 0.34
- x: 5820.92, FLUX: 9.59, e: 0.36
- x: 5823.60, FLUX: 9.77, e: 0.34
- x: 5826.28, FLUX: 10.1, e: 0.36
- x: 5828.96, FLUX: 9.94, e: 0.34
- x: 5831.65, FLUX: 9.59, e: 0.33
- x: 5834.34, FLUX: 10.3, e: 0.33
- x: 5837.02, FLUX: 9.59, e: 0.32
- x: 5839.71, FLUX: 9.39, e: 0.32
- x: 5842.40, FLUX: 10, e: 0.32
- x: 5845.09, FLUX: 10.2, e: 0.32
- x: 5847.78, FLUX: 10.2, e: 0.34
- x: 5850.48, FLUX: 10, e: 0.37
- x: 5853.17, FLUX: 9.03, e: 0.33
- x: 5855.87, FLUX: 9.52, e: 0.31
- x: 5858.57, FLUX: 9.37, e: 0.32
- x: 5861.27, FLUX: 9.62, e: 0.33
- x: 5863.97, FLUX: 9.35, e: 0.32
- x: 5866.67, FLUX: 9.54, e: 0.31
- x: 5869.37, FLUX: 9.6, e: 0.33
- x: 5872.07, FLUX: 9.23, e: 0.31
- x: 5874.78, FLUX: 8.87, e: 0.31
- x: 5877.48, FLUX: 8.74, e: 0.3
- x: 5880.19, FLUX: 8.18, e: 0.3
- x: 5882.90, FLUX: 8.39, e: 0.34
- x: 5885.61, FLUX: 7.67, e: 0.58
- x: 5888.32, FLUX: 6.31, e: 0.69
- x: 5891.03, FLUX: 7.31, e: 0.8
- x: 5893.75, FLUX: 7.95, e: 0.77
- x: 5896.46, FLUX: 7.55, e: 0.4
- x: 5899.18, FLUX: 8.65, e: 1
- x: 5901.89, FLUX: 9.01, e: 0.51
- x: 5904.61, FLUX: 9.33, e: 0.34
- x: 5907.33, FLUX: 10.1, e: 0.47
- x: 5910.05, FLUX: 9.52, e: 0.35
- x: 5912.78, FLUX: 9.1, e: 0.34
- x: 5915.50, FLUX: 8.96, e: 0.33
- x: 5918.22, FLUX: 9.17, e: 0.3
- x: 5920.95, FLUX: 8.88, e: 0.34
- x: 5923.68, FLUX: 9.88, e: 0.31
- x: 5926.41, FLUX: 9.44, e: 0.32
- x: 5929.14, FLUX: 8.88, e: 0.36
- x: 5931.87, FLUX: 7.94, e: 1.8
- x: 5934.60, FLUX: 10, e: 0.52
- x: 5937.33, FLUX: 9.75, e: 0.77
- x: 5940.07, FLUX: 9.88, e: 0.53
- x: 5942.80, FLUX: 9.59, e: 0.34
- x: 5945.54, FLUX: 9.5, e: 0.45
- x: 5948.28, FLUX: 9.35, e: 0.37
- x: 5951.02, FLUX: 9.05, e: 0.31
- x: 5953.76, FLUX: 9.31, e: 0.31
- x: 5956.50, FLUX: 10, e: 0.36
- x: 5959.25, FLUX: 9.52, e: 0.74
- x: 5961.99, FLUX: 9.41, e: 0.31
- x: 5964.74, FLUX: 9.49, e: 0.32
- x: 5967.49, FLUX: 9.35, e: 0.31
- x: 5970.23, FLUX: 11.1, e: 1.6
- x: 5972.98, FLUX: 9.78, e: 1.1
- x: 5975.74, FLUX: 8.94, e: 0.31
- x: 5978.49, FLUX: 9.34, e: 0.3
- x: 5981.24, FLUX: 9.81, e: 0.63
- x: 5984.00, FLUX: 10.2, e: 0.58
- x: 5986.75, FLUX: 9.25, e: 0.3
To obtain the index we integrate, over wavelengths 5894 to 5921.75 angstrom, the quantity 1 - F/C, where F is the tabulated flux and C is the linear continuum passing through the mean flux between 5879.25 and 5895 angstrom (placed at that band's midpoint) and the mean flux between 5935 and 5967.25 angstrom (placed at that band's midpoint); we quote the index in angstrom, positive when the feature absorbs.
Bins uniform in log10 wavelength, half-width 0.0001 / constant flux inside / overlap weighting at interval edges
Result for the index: -2.52 angstrom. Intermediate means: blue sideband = 7.62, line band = 8.99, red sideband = 9.54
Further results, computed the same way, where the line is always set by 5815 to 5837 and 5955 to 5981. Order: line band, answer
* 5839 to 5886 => 2.4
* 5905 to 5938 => 1.5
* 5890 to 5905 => 2.3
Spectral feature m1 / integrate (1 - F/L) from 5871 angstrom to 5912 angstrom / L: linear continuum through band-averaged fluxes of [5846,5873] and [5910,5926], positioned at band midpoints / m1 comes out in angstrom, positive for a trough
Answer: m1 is 4.03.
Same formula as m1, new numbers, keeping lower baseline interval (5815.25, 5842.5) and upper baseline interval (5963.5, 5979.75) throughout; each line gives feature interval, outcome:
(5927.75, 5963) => 1.08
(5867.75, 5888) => 2.49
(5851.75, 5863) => 0.45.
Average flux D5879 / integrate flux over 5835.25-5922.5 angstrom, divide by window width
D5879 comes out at 9.02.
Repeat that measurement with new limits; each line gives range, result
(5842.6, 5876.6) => 9.55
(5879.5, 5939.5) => 8.75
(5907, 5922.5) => 9.24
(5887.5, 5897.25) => 7.32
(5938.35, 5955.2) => 9.46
